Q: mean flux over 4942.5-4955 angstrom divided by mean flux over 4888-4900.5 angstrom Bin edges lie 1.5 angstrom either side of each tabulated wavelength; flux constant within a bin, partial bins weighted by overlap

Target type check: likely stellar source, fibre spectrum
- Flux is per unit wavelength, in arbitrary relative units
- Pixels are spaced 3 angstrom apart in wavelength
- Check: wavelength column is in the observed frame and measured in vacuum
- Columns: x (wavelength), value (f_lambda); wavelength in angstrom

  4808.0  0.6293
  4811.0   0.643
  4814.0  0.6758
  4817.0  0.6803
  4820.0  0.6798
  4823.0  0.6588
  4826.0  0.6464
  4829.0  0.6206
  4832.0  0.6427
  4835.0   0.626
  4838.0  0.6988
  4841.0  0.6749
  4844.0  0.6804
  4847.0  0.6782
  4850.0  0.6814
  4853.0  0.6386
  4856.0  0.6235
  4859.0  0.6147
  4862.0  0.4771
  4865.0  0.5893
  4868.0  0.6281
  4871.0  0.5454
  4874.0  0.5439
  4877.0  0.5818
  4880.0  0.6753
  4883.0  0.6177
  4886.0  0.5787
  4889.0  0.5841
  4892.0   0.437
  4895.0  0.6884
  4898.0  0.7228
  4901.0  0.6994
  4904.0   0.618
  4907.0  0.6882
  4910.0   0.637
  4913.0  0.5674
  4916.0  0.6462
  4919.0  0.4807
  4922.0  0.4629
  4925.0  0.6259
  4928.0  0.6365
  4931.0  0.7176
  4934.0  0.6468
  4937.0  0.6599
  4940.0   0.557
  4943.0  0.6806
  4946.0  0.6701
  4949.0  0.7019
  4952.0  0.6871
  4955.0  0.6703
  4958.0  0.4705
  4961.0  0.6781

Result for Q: 1.11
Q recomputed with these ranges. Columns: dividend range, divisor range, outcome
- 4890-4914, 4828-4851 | 0.95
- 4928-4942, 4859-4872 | 1.14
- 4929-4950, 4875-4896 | 1.12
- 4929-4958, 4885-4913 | 1.05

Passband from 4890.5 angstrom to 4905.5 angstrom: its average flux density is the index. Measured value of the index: 0.633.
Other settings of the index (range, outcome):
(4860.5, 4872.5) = 0.56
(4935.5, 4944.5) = 0.633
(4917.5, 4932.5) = 0.585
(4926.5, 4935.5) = 0.667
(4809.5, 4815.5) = 0.659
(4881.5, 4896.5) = 0.581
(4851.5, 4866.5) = 0.589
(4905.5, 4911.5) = 0.663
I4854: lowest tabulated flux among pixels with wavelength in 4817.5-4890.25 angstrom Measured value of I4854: 0.4771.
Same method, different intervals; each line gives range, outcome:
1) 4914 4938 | 0.4629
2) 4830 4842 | 0.626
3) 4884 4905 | 0.437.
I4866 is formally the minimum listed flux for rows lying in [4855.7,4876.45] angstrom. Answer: 0.4771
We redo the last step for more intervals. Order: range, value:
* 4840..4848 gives 0.6749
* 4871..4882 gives 0.5439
